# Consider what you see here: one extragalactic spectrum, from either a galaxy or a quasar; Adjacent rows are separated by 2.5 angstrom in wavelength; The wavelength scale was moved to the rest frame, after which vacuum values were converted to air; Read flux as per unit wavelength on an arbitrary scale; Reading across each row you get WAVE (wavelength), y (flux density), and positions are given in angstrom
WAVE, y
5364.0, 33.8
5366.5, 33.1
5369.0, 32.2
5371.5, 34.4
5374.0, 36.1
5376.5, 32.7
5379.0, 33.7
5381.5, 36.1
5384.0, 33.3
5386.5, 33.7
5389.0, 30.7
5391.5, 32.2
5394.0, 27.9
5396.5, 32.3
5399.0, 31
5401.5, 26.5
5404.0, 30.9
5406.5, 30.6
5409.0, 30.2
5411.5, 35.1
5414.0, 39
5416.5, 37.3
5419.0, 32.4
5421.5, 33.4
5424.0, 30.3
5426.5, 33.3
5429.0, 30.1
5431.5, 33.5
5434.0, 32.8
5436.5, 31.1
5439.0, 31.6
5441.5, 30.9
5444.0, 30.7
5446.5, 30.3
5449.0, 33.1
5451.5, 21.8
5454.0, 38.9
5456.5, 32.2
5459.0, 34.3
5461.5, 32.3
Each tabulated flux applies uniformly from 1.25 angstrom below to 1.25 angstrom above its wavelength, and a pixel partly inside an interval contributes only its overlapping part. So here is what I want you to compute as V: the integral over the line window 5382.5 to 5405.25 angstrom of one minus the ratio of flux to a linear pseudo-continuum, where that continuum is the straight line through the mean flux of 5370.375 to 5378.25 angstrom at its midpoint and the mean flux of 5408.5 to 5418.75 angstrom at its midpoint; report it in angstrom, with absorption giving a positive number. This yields 2.5 angstrom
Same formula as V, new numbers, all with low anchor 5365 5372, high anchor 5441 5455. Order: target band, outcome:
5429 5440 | -0.29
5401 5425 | -0.72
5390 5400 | 0.47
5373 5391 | -0.51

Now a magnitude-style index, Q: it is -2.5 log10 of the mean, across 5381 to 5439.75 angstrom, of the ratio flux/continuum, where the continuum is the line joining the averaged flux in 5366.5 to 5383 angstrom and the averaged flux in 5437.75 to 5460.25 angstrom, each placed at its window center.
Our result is 0.02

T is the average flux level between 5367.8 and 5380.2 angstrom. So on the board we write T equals 33.8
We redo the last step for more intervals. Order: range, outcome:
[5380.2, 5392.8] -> 33.2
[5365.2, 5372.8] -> 33.3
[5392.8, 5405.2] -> 29.7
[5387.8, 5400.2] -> 30.8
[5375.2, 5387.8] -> 33.9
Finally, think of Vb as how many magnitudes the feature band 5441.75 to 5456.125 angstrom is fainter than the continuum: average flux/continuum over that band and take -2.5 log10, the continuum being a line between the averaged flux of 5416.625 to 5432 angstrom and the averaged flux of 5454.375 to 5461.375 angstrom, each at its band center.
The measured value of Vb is 0.08 mag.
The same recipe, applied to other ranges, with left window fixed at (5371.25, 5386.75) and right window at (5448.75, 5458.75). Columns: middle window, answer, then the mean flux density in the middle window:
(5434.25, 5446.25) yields 0.03 mag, 31.2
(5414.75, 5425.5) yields -0.03 mag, 33.6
